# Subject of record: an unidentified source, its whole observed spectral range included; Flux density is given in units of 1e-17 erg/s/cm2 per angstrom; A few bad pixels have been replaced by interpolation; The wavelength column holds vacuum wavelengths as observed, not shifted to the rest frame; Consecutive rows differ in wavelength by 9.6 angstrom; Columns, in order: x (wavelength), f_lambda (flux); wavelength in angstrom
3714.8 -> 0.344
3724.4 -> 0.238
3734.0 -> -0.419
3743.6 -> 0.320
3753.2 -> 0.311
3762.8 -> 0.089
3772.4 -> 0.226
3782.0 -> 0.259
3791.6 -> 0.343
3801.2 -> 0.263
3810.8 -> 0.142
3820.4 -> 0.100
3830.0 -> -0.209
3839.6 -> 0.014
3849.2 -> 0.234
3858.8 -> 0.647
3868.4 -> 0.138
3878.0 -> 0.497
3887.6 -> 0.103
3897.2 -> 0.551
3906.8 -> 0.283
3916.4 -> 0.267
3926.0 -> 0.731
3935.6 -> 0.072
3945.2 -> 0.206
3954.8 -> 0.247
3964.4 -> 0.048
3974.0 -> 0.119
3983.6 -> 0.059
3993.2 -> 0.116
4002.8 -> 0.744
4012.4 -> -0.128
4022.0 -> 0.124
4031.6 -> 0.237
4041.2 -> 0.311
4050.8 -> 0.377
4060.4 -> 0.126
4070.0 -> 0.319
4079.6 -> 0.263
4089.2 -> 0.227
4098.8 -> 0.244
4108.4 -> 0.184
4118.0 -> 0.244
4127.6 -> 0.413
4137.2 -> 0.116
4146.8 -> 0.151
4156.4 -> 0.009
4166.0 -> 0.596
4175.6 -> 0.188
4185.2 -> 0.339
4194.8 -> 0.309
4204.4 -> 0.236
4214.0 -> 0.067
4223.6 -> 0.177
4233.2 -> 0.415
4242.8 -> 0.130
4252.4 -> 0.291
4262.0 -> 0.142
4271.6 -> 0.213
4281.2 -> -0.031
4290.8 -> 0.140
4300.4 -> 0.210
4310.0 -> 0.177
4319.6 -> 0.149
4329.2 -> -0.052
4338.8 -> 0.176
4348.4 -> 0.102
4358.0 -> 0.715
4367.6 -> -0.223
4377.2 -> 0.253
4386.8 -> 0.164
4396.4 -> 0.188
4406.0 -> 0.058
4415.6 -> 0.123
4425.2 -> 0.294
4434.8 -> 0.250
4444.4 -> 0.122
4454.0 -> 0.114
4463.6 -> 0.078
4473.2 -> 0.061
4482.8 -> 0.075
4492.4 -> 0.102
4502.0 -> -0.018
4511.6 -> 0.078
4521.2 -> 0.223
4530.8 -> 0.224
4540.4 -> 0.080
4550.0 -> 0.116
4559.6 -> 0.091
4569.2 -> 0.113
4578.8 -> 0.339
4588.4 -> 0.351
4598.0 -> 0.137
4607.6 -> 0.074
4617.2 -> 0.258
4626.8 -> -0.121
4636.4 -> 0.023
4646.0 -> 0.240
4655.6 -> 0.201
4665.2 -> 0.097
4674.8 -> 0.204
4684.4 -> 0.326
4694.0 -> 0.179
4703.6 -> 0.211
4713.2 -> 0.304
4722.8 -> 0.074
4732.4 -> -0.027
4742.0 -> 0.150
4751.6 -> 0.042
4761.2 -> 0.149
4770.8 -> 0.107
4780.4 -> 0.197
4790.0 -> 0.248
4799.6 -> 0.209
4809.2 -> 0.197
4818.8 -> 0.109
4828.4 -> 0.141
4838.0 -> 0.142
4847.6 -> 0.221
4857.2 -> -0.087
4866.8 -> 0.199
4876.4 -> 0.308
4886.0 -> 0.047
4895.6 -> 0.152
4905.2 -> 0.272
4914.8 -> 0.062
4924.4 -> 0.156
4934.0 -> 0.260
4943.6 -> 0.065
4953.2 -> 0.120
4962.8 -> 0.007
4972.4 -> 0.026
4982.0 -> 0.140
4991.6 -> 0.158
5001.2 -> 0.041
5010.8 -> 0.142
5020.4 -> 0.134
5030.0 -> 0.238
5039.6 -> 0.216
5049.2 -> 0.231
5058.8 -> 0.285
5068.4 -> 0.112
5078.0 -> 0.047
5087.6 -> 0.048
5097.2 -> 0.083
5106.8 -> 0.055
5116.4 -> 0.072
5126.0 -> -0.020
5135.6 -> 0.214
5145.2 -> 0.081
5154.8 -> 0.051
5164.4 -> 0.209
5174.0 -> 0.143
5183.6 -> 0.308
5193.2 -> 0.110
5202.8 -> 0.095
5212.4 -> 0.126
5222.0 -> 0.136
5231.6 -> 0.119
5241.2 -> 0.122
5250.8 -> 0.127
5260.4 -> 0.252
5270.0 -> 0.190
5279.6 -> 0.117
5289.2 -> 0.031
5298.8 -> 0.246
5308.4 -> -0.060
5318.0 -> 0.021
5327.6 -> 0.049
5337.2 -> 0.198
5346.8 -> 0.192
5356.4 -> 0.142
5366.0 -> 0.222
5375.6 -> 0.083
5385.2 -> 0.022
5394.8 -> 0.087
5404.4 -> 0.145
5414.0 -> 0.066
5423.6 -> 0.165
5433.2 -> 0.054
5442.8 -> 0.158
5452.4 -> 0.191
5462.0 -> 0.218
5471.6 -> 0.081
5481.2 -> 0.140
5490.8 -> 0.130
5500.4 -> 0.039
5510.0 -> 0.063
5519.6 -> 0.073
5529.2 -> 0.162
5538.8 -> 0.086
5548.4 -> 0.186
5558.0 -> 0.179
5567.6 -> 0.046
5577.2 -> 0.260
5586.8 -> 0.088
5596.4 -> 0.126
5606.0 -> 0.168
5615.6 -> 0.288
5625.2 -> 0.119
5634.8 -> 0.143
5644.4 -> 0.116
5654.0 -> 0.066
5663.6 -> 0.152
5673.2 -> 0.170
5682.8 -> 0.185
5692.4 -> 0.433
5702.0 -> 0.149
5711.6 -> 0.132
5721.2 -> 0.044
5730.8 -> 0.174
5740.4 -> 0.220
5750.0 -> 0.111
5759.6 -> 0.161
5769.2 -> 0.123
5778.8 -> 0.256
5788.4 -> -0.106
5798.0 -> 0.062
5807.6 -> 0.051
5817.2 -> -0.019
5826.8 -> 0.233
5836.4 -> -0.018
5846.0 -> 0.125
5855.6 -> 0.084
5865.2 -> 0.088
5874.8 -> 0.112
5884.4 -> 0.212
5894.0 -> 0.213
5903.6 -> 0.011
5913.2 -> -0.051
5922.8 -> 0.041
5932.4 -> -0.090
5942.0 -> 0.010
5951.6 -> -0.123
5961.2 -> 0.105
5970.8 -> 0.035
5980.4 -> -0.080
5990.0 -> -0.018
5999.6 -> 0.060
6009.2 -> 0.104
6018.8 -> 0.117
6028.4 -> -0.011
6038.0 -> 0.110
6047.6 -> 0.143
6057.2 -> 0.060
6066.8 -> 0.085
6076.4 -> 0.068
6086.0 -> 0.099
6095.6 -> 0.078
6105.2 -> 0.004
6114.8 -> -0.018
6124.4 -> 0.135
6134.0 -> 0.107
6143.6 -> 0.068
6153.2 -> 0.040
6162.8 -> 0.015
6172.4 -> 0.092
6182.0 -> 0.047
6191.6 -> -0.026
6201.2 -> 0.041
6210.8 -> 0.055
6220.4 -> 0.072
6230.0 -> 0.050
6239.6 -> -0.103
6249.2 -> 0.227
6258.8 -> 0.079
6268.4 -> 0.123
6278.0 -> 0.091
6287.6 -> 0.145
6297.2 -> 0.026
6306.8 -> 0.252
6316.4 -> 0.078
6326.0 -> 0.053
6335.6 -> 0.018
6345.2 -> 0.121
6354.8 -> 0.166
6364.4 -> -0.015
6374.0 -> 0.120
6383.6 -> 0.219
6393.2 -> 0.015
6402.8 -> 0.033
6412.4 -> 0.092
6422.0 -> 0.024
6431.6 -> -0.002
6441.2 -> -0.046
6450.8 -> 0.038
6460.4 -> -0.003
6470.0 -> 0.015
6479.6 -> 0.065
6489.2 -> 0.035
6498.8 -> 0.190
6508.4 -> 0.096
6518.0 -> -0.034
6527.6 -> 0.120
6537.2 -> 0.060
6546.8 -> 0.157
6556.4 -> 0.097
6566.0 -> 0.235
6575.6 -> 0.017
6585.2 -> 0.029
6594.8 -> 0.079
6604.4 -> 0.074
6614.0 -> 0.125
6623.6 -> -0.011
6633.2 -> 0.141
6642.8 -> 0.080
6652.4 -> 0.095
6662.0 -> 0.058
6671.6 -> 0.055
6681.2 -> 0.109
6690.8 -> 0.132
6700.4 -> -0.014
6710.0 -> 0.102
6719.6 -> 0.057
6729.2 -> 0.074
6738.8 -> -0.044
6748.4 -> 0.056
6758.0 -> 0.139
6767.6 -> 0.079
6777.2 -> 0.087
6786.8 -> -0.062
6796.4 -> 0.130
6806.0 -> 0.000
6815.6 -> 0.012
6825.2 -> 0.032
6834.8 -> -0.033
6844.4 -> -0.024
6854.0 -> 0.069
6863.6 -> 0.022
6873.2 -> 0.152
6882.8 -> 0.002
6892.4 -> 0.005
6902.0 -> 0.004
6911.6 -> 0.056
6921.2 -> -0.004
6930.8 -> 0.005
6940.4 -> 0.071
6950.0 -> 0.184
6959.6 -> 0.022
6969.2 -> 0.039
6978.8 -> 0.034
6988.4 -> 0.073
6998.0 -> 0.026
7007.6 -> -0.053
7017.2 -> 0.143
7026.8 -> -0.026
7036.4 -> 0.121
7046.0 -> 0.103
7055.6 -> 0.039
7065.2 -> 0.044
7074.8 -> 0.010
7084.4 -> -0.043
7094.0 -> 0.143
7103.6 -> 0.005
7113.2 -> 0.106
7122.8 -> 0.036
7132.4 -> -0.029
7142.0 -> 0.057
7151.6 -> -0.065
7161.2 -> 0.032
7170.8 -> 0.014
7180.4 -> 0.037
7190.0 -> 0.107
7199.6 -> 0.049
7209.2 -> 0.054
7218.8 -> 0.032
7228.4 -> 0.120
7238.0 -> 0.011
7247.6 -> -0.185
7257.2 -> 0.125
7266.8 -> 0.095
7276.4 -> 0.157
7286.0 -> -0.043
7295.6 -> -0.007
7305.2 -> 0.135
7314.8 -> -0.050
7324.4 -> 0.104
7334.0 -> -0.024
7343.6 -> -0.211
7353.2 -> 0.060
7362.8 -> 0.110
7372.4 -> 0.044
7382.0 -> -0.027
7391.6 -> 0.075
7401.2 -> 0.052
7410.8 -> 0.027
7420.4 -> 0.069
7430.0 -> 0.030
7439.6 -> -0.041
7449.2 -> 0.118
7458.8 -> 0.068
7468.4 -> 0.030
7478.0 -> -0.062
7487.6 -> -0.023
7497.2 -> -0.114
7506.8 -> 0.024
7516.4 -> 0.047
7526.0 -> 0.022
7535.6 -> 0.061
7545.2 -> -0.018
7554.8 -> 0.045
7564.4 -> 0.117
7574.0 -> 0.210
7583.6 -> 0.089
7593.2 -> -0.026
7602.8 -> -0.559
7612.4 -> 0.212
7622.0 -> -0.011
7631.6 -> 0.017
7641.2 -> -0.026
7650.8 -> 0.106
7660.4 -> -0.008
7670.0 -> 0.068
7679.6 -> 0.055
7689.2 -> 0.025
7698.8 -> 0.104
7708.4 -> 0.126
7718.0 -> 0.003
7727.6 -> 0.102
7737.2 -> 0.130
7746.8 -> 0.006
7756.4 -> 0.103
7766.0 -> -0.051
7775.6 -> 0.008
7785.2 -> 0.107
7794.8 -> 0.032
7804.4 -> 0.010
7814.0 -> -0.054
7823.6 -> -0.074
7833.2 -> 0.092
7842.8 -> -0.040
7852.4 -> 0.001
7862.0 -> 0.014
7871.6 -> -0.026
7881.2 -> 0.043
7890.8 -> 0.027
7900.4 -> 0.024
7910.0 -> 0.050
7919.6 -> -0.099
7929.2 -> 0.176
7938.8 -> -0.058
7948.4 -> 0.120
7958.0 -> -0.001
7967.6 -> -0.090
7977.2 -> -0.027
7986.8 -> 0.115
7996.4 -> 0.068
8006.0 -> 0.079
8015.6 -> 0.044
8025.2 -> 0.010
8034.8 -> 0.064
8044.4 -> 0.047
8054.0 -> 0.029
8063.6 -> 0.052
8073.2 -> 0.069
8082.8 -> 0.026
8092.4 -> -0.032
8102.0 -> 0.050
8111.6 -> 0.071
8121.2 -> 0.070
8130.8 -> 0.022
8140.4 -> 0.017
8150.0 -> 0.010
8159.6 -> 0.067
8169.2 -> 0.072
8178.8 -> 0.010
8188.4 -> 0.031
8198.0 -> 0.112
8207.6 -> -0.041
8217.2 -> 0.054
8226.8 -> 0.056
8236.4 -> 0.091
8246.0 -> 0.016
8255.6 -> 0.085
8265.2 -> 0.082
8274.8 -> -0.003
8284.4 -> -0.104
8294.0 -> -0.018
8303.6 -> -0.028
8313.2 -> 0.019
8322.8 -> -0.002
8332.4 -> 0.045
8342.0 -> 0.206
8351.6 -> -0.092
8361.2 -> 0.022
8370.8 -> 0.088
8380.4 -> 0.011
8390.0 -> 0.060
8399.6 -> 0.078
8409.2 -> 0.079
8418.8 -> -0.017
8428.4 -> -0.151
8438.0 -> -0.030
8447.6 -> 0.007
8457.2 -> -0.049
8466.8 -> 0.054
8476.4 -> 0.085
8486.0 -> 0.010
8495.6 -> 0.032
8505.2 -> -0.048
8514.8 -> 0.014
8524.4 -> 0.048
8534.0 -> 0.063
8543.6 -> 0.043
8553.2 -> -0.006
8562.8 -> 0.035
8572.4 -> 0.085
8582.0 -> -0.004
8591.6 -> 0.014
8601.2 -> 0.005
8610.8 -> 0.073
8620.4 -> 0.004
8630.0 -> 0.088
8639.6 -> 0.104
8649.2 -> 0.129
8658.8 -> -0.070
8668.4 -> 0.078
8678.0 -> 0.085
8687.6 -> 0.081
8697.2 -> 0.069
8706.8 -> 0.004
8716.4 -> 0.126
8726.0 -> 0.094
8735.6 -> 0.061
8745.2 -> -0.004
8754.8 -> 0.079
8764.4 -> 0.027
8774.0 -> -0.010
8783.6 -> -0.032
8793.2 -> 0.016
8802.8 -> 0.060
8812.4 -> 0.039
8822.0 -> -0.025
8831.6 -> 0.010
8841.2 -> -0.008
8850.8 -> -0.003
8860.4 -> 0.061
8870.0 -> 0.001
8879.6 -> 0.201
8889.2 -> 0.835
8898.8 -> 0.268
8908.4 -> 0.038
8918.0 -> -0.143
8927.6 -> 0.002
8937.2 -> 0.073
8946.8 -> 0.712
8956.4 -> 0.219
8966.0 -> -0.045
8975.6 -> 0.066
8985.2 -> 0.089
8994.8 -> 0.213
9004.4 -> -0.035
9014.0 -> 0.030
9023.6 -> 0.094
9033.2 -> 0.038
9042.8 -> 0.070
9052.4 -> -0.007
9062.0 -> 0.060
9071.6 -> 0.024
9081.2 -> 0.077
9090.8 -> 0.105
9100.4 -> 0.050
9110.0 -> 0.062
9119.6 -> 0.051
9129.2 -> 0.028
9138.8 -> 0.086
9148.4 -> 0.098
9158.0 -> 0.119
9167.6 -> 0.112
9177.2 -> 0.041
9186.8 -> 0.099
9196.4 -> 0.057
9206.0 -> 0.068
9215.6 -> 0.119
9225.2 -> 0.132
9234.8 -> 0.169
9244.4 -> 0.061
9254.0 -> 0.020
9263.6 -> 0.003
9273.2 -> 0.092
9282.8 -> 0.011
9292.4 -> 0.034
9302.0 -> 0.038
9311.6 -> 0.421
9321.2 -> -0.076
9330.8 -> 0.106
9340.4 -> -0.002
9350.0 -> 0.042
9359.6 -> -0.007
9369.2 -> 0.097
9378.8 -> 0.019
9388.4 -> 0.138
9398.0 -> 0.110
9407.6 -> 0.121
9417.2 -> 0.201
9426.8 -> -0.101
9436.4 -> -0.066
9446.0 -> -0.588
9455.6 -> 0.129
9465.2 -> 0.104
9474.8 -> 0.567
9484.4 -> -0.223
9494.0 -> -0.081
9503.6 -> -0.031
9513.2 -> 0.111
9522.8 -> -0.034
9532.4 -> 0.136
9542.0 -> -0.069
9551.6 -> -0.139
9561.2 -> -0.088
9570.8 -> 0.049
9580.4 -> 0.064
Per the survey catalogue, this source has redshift 1.38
